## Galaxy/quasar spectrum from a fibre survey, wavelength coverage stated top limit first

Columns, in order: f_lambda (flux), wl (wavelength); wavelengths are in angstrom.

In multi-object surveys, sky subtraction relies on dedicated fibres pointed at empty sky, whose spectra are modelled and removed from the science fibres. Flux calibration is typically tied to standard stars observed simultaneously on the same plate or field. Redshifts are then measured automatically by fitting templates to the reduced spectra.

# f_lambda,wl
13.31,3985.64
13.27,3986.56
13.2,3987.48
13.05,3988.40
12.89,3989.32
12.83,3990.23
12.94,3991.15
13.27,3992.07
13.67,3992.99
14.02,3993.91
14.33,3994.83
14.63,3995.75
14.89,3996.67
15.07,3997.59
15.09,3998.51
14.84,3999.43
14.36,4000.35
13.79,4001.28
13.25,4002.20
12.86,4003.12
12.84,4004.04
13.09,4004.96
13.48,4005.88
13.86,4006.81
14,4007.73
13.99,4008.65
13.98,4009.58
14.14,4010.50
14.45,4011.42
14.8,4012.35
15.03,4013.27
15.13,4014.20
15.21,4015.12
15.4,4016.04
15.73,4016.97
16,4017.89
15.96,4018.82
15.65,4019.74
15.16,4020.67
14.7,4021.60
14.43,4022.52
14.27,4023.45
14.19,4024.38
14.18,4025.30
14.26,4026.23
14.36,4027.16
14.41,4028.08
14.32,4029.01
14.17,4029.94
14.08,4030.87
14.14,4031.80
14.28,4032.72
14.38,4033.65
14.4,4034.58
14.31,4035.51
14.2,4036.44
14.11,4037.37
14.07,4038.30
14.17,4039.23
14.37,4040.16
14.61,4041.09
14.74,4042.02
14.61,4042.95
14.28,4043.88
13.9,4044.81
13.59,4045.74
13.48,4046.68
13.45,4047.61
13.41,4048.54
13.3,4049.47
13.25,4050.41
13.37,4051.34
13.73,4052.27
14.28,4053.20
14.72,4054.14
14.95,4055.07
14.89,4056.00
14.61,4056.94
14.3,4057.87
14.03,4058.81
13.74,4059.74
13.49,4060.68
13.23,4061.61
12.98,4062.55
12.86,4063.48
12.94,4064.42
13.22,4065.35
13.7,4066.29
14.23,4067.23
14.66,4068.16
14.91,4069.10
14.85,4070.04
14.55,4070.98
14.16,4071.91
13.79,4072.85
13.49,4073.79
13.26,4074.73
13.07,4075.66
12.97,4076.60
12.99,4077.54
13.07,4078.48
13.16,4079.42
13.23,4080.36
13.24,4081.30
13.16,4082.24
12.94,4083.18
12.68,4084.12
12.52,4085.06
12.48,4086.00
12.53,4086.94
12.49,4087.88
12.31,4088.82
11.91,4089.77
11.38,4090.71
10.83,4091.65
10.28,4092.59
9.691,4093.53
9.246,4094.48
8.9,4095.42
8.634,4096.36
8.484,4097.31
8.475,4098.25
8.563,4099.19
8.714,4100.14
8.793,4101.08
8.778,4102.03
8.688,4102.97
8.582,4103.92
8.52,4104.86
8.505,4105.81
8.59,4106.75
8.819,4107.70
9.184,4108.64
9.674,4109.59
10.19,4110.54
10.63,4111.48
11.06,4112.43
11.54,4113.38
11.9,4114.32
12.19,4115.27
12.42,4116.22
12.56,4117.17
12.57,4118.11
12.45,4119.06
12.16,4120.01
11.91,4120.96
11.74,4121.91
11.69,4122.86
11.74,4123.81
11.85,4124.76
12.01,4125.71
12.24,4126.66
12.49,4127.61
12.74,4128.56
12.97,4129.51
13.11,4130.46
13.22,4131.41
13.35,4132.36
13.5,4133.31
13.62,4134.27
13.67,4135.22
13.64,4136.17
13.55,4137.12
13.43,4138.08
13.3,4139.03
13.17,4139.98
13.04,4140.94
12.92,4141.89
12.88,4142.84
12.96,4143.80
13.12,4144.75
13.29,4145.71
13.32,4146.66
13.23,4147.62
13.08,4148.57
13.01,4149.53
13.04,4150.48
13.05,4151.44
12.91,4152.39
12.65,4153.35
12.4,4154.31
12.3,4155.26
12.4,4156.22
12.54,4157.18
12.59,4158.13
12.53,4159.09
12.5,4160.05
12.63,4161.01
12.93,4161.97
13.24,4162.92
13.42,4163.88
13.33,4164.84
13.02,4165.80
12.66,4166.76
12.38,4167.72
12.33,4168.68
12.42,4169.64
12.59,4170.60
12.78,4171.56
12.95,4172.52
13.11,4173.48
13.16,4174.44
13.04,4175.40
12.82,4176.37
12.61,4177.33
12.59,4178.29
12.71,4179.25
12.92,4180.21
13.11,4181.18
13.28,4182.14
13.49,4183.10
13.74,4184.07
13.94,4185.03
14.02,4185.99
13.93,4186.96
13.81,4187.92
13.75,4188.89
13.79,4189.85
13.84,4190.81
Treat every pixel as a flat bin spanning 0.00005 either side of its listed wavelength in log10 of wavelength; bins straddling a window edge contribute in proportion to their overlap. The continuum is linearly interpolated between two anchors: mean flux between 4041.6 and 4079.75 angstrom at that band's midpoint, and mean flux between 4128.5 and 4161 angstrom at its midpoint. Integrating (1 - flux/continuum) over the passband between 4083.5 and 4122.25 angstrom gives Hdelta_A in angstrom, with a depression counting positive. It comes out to 8.3 angstrom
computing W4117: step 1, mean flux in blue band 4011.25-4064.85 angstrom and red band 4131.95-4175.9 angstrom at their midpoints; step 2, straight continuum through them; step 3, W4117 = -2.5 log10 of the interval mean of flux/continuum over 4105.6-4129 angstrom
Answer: 0.18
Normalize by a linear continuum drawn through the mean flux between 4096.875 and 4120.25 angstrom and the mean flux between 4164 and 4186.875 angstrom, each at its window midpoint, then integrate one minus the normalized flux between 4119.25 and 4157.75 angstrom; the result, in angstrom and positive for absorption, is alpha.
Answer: -4.9 angstrom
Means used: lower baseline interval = 10.1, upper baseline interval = 13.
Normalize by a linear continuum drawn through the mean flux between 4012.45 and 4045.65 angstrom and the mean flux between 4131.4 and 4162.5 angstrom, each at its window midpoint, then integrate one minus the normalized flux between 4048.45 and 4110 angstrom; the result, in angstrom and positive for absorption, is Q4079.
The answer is 8.2 angstrom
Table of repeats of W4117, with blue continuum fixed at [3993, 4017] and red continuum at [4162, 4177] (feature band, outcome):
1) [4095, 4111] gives 0.457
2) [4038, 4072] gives -0.011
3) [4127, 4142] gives -0.004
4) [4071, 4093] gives 0.073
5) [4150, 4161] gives 0.032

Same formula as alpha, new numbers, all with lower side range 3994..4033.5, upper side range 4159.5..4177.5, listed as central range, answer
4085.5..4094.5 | 1.47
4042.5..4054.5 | 0.25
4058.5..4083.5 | 0.54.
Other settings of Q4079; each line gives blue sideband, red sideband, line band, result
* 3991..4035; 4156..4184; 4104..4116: 3.0 angstrom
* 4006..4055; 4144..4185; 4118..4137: 0.9 angstrom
